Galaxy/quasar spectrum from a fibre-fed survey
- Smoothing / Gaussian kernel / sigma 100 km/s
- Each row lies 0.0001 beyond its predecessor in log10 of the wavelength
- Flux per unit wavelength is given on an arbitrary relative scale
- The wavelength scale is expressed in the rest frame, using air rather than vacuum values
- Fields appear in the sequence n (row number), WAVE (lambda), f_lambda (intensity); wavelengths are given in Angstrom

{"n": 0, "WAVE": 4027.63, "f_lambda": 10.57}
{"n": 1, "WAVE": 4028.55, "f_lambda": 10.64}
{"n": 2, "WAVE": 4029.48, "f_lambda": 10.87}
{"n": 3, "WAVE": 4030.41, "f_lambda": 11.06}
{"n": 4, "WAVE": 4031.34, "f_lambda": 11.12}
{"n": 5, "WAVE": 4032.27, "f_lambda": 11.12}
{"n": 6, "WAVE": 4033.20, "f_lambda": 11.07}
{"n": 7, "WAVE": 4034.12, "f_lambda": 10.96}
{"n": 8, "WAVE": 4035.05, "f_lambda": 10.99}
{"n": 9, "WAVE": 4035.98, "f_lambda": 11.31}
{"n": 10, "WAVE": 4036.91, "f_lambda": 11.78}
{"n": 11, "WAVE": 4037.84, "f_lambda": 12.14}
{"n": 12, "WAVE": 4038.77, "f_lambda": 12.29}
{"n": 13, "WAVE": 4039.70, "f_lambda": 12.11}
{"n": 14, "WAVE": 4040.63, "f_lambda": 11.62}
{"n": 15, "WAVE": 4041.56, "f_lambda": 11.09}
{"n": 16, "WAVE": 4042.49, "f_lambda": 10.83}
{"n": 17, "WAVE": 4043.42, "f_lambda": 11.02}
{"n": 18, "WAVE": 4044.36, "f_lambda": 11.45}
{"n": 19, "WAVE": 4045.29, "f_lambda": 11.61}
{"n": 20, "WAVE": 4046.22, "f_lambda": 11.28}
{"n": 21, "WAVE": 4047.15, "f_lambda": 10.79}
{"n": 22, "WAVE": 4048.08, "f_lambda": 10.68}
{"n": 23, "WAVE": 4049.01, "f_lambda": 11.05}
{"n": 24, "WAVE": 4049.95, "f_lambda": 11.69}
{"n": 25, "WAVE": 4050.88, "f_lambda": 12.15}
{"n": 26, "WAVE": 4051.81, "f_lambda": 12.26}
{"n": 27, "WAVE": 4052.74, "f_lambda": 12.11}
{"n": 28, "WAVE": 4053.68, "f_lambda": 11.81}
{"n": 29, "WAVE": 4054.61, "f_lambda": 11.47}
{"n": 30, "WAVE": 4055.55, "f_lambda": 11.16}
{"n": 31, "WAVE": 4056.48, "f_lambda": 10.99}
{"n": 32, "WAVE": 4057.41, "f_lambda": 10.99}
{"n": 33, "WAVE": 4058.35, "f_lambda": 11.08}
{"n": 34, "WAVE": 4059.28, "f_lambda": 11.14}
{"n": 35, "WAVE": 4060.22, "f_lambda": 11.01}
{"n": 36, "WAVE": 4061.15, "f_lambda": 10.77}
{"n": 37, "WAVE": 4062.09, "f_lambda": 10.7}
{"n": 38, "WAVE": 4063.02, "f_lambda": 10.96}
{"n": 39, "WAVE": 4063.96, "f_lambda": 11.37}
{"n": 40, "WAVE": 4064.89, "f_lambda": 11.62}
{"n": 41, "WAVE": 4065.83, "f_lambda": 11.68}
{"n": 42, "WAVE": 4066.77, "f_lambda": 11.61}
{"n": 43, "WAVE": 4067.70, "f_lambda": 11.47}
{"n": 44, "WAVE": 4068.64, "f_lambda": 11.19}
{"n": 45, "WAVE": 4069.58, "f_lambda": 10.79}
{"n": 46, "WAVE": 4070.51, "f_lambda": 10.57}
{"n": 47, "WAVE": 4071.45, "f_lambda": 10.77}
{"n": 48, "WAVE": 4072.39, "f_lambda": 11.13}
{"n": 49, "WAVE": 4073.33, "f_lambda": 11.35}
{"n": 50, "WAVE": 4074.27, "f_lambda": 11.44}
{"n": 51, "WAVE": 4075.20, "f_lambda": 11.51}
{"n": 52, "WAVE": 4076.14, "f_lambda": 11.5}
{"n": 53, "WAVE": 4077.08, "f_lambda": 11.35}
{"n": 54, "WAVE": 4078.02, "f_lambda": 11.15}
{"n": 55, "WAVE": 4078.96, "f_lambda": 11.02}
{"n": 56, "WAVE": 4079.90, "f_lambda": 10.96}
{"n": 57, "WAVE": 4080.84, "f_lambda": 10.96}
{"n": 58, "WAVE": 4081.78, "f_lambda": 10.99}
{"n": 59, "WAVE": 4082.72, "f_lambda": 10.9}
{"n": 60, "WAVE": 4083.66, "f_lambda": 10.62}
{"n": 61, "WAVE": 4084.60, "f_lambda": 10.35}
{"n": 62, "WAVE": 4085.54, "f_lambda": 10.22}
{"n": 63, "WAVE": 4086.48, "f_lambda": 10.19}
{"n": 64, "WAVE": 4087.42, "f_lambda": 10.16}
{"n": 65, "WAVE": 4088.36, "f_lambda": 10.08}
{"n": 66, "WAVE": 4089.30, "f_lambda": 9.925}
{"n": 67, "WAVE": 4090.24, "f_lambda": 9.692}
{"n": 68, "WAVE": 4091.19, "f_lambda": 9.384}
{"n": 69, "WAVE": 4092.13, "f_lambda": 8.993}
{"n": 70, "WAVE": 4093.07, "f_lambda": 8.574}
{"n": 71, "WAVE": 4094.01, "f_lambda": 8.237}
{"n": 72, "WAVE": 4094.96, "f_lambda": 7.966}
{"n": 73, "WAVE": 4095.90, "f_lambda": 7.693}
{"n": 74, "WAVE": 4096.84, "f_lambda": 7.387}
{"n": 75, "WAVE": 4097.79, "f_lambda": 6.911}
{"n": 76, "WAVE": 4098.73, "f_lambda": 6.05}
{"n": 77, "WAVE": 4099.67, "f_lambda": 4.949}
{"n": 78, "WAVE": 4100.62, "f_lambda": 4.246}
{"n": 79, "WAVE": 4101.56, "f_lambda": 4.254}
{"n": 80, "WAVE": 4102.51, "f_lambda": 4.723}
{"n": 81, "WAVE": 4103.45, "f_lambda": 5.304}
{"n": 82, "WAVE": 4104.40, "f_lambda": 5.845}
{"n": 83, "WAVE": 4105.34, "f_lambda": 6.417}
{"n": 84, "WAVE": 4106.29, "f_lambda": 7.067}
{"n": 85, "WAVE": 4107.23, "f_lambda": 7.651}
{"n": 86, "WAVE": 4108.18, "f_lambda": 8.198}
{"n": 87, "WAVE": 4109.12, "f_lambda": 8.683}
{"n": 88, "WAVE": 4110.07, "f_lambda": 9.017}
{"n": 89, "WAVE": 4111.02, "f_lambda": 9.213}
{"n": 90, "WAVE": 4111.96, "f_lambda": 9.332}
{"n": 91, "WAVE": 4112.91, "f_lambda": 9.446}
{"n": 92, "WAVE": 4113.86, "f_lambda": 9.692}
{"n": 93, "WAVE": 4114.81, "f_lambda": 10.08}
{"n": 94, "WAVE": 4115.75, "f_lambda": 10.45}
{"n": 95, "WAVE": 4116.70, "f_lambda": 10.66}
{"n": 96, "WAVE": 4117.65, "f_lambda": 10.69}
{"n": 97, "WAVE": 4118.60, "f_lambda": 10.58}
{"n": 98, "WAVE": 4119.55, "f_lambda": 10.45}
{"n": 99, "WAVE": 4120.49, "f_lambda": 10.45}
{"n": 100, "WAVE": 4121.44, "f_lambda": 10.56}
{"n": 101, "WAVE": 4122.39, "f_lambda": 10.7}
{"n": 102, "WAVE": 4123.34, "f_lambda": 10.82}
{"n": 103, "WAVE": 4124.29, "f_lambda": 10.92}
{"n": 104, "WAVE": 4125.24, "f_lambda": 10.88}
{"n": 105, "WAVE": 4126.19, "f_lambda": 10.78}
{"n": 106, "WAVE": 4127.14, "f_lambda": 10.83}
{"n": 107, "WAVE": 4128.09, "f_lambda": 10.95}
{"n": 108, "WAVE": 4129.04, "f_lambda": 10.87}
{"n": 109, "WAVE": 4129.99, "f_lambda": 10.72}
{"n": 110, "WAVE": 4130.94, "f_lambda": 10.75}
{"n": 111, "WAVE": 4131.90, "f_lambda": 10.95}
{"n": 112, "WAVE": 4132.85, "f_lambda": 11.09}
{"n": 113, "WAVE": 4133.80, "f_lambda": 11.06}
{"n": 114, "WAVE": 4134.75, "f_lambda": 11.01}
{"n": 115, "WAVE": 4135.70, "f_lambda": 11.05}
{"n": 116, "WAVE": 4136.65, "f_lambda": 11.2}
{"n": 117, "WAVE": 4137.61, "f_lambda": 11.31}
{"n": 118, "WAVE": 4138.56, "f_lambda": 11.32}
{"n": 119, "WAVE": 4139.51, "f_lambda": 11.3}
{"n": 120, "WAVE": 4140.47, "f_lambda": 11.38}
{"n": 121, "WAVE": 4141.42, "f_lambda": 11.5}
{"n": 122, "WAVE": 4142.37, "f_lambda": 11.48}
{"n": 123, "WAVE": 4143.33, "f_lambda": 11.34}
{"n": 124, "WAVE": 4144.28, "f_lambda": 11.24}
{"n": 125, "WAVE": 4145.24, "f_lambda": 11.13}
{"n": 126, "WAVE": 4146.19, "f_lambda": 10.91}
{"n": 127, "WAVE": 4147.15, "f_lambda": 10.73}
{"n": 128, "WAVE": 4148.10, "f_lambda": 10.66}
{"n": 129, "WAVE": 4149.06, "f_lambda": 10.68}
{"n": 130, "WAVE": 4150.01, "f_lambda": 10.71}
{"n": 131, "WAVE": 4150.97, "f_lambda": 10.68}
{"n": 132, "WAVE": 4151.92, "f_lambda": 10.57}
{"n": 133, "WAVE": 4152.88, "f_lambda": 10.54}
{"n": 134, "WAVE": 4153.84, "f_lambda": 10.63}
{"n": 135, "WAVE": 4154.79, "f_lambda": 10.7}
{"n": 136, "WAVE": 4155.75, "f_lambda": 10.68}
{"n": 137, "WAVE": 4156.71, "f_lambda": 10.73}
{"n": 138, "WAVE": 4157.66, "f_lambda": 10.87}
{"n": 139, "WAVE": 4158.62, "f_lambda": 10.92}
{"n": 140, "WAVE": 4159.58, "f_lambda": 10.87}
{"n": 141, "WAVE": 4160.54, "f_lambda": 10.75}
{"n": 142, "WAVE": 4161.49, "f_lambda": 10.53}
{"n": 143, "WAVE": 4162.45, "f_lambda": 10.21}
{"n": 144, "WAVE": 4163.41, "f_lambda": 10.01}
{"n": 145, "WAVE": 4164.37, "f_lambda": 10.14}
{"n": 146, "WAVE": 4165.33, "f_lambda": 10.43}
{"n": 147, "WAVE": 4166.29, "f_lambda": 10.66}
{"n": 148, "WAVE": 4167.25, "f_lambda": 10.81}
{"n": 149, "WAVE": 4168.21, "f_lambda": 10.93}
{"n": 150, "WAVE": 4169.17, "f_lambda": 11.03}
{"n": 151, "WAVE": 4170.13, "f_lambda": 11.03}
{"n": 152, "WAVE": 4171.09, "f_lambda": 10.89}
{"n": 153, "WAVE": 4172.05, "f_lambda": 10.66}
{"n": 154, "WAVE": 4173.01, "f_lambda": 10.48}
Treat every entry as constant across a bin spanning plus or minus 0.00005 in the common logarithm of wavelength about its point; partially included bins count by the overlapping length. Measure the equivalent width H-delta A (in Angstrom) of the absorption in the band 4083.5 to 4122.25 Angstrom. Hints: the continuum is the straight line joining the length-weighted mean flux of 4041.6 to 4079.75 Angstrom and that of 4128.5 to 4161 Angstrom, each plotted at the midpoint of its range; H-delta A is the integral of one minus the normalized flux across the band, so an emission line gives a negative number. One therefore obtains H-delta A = 8.9 Angstrom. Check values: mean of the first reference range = 11.3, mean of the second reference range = 10.9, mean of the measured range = 8.55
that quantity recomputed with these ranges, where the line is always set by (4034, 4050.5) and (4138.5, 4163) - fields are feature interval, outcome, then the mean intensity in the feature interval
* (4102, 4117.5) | 3.9 Angstrom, 8.28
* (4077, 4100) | 3.7 Angstrom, 9.38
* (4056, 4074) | 0.2 Angstrom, 11.1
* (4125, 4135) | 0.1 Angstrom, 10.9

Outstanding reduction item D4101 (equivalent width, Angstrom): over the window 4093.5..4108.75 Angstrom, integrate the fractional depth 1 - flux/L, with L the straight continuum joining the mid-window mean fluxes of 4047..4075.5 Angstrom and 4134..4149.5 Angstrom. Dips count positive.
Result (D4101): 6.5 Angstrom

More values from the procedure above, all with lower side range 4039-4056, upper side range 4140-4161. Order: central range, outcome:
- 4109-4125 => 1.35 Angstrom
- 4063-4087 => 0.53 Angstrom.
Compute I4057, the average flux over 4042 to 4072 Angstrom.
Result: 11.3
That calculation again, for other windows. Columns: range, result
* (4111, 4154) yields 10.8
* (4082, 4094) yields 9.89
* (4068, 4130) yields 9.47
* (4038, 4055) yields 11.5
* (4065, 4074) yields 11.2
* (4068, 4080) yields 11.1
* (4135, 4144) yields 11.3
